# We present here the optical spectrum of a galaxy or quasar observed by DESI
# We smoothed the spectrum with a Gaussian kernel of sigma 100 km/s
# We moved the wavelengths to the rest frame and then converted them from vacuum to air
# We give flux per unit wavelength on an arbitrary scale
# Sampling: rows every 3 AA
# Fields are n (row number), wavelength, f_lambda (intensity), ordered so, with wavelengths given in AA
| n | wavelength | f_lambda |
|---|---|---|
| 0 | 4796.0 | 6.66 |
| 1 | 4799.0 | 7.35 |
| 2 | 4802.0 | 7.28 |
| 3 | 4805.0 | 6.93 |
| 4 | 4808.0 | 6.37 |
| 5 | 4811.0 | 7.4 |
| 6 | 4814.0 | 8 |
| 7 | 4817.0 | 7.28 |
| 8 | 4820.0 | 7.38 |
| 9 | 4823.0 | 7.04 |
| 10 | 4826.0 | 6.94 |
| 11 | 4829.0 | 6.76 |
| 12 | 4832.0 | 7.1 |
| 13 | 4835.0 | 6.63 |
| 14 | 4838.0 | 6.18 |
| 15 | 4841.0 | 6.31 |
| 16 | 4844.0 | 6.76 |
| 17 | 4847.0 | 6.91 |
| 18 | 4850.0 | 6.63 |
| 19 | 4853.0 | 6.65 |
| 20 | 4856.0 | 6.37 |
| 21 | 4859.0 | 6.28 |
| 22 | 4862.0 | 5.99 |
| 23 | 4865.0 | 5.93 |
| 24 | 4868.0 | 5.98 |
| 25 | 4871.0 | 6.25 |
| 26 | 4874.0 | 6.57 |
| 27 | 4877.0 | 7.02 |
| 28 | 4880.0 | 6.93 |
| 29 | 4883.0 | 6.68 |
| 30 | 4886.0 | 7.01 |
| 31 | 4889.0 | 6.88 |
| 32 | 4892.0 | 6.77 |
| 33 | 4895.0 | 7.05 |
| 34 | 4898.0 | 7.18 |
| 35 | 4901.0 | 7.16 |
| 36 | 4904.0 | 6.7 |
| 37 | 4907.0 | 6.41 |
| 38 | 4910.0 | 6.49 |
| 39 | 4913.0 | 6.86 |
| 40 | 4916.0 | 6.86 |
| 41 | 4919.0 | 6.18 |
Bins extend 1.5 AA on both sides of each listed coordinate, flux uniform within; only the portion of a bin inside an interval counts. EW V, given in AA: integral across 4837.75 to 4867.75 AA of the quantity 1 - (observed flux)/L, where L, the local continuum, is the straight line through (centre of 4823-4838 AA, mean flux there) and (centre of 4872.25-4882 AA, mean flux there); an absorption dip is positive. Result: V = 1.8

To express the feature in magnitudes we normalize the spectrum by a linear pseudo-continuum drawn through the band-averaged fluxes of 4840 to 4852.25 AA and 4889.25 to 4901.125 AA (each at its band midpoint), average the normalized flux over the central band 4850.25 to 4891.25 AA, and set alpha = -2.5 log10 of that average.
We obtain 0.05 mag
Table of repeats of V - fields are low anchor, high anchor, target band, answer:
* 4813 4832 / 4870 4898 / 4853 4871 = 2.05 AA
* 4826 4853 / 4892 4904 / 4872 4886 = 0.23 AA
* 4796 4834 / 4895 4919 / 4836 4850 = 0.93 AA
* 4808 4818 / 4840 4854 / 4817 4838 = 0.43 AA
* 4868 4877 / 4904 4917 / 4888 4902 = -0.94 AA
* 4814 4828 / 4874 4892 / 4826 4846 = 1.38 AA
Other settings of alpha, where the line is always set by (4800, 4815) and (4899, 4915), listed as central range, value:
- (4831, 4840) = 0.07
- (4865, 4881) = 0.07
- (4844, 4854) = 0.04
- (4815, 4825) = -0.02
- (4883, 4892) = -0.01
